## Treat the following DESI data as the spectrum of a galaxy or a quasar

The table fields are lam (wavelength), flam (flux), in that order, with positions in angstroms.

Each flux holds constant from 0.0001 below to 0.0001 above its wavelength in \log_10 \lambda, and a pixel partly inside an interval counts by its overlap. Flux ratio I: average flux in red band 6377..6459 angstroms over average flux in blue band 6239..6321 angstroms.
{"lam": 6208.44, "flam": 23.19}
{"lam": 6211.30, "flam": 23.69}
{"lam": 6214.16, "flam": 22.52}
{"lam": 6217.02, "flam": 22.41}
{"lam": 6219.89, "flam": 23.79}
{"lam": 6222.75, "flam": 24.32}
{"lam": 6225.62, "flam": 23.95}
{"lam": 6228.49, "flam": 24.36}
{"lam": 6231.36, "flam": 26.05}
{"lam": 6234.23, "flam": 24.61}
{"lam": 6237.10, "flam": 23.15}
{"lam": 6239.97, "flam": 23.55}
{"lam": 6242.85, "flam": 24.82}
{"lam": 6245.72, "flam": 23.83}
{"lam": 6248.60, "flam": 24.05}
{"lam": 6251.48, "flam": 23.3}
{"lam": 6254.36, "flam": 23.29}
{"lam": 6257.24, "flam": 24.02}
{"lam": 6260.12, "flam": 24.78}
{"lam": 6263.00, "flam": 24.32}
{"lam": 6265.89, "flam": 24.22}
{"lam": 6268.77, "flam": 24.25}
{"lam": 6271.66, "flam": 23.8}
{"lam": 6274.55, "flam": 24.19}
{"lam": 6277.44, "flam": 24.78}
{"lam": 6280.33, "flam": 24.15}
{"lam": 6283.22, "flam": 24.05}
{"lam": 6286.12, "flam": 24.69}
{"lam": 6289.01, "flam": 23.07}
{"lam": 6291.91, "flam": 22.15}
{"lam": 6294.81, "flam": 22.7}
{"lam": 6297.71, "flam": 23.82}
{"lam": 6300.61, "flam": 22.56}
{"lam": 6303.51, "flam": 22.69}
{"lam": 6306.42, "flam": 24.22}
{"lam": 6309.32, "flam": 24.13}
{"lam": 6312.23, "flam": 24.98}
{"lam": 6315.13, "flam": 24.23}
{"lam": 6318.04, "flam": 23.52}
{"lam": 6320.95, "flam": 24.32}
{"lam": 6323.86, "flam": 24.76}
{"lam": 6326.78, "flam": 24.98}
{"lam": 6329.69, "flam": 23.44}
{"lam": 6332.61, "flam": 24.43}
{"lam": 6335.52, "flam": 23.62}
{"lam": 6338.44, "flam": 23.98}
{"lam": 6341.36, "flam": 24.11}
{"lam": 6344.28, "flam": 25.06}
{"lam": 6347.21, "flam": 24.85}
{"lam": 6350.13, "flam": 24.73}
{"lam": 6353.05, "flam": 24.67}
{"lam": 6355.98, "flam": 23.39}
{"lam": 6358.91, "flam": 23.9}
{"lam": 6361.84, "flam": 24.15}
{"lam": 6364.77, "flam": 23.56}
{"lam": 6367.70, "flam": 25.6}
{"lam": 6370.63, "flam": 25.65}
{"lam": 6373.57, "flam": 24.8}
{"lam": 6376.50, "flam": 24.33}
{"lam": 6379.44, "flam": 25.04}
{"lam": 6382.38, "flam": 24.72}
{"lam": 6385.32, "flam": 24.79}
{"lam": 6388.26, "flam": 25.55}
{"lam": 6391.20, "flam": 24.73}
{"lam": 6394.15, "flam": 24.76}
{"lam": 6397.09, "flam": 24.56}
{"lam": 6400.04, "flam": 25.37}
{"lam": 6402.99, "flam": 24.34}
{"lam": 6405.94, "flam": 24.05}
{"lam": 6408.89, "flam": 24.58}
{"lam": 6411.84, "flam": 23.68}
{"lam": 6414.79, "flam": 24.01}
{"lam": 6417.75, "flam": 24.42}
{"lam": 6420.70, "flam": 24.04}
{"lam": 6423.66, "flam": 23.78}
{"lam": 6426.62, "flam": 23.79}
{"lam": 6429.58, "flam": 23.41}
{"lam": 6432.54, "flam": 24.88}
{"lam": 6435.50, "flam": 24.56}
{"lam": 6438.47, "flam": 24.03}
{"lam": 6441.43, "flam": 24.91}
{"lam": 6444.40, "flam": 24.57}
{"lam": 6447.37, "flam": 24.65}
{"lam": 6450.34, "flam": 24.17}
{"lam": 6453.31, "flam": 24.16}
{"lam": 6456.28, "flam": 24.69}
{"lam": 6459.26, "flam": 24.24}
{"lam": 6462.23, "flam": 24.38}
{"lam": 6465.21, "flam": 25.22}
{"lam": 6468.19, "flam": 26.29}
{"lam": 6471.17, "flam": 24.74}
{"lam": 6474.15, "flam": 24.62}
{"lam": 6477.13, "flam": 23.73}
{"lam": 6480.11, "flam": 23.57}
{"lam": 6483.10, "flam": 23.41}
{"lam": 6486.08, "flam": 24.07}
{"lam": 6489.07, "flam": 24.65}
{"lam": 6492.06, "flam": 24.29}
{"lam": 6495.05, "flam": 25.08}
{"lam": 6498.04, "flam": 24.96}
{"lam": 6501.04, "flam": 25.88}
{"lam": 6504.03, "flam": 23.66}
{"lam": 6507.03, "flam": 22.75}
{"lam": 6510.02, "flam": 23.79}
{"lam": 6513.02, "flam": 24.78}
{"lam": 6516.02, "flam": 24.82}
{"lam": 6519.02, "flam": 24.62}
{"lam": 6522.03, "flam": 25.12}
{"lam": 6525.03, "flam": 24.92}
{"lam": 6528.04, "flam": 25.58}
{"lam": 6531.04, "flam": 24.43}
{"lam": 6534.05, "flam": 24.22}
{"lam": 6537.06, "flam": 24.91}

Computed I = 1.02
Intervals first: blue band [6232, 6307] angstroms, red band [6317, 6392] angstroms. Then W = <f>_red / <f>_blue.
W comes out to 1.0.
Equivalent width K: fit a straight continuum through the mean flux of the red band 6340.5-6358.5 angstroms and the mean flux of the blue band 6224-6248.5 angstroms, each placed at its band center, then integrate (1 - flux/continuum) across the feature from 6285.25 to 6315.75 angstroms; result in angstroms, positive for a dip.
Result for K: 1.1 angstroms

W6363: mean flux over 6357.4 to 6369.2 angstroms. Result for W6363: 24.3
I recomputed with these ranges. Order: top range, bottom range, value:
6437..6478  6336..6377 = 1.01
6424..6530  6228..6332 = 1.02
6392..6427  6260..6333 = 1.01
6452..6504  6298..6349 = 1.02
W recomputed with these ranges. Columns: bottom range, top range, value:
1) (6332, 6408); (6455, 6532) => 1.00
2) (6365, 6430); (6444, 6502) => 1.00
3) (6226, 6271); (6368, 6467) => 1.02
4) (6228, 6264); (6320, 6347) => 1.01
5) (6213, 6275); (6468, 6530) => 1.02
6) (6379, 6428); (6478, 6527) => 1.00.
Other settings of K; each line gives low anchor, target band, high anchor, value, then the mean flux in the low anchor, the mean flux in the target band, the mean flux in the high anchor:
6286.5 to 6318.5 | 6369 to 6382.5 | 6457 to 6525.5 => -0.59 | 23.5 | 24.9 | 24.5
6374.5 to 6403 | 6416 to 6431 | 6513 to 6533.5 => 0.58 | 24.8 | 23.9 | 24.9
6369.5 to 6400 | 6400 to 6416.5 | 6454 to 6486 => 0.36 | 24.9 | 24.2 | 24.5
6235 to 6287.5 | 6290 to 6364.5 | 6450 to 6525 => 0.71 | 24.1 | 24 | 24.5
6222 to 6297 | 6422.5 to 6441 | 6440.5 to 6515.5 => 0.17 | 24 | 24.1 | 24.5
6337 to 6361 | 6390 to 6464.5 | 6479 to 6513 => -0.26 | 24.3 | 24.4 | 24.2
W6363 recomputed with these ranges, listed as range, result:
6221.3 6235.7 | 24.7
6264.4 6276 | 24.1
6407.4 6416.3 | 24.1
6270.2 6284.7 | 24.2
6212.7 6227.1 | 23.4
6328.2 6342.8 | 23.9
